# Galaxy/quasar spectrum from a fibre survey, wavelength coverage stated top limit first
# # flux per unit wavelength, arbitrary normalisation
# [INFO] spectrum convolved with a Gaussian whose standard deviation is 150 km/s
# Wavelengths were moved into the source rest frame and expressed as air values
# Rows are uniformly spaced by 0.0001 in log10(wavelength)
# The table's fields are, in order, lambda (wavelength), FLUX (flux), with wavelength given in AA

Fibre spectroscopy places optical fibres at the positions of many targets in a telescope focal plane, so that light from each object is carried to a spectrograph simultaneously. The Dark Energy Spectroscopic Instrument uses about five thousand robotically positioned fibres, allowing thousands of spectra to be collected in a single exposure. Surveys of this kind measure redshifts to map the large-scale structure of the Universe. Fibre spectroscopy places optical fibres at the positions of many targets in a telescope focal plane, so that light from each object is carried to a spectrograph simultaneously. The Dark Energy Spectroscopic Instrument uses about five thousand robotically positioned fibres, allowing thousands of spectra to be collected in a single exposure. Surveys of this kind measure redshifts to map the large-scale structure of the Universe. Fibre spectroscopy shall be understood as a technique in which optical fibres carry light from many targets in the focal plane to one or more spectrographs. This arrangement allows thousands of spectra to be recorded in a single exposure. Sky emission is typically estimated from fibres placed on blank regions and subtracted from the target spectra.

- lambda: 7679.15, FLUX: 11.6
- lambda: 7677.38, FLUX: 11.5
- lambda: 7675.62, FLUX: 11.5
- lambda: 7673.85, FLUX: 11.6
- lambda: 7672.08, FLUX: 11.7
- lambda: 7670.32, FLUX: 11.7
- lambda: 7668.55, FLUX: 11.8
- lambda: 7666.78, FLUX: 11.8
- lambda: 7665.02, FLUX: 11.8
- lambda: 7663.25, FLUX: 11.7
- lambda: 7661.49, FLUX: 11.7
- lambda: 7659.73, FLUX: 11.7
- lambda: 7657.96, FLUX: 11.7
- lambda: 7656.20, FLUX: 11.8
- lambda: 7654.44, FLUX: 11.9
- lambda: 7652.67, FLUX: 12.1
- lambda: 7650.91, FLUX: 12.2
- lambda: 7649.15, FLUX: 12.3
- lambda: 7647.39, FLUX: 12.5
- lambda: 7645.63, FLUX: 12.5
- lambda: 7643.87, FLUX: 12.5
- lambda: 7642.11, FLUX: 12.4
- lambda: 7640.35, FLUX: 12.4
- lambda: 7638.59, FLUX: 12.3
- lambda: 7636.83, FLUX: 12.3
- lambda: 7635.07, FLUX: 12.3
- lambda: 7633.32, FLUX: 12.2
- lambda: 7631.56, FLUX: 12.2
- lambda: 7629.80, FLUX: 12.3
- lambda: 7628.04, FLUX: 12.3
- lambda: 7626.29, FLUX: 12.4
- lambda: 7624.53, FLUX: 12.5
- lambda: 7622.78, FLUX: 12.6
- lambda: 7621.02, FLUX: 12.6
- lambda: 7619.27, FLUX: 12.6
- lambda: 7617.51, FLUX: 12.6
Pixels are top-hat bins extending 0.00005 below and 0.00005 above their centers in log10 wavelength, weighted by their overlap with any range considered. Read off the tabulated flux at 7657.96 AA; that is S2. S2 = 11.7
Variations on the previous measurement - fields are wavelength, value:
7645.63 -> 12.5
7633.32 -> 12.2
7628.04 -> 12.3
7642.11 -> 12.4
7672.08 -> 11.7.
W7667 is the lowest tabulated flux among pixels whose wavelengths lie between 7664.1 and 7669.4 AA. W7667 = 11.8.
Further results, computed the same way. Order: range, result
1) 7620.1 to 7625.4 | 12.5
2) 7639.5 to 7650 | 12.3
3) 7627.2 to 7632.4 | 12.2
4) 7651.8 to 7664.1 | 11.7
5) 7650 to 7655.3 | 11.9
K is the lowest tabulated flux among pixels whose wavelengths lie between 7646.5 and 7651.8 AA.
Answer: 12.2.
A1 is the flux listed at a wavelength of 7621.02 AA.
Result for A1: 12.6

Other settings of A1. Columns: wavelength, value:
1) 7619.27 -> 12.6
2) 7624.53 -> 12.5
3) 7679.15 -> 11.6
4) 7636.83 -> 12.3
